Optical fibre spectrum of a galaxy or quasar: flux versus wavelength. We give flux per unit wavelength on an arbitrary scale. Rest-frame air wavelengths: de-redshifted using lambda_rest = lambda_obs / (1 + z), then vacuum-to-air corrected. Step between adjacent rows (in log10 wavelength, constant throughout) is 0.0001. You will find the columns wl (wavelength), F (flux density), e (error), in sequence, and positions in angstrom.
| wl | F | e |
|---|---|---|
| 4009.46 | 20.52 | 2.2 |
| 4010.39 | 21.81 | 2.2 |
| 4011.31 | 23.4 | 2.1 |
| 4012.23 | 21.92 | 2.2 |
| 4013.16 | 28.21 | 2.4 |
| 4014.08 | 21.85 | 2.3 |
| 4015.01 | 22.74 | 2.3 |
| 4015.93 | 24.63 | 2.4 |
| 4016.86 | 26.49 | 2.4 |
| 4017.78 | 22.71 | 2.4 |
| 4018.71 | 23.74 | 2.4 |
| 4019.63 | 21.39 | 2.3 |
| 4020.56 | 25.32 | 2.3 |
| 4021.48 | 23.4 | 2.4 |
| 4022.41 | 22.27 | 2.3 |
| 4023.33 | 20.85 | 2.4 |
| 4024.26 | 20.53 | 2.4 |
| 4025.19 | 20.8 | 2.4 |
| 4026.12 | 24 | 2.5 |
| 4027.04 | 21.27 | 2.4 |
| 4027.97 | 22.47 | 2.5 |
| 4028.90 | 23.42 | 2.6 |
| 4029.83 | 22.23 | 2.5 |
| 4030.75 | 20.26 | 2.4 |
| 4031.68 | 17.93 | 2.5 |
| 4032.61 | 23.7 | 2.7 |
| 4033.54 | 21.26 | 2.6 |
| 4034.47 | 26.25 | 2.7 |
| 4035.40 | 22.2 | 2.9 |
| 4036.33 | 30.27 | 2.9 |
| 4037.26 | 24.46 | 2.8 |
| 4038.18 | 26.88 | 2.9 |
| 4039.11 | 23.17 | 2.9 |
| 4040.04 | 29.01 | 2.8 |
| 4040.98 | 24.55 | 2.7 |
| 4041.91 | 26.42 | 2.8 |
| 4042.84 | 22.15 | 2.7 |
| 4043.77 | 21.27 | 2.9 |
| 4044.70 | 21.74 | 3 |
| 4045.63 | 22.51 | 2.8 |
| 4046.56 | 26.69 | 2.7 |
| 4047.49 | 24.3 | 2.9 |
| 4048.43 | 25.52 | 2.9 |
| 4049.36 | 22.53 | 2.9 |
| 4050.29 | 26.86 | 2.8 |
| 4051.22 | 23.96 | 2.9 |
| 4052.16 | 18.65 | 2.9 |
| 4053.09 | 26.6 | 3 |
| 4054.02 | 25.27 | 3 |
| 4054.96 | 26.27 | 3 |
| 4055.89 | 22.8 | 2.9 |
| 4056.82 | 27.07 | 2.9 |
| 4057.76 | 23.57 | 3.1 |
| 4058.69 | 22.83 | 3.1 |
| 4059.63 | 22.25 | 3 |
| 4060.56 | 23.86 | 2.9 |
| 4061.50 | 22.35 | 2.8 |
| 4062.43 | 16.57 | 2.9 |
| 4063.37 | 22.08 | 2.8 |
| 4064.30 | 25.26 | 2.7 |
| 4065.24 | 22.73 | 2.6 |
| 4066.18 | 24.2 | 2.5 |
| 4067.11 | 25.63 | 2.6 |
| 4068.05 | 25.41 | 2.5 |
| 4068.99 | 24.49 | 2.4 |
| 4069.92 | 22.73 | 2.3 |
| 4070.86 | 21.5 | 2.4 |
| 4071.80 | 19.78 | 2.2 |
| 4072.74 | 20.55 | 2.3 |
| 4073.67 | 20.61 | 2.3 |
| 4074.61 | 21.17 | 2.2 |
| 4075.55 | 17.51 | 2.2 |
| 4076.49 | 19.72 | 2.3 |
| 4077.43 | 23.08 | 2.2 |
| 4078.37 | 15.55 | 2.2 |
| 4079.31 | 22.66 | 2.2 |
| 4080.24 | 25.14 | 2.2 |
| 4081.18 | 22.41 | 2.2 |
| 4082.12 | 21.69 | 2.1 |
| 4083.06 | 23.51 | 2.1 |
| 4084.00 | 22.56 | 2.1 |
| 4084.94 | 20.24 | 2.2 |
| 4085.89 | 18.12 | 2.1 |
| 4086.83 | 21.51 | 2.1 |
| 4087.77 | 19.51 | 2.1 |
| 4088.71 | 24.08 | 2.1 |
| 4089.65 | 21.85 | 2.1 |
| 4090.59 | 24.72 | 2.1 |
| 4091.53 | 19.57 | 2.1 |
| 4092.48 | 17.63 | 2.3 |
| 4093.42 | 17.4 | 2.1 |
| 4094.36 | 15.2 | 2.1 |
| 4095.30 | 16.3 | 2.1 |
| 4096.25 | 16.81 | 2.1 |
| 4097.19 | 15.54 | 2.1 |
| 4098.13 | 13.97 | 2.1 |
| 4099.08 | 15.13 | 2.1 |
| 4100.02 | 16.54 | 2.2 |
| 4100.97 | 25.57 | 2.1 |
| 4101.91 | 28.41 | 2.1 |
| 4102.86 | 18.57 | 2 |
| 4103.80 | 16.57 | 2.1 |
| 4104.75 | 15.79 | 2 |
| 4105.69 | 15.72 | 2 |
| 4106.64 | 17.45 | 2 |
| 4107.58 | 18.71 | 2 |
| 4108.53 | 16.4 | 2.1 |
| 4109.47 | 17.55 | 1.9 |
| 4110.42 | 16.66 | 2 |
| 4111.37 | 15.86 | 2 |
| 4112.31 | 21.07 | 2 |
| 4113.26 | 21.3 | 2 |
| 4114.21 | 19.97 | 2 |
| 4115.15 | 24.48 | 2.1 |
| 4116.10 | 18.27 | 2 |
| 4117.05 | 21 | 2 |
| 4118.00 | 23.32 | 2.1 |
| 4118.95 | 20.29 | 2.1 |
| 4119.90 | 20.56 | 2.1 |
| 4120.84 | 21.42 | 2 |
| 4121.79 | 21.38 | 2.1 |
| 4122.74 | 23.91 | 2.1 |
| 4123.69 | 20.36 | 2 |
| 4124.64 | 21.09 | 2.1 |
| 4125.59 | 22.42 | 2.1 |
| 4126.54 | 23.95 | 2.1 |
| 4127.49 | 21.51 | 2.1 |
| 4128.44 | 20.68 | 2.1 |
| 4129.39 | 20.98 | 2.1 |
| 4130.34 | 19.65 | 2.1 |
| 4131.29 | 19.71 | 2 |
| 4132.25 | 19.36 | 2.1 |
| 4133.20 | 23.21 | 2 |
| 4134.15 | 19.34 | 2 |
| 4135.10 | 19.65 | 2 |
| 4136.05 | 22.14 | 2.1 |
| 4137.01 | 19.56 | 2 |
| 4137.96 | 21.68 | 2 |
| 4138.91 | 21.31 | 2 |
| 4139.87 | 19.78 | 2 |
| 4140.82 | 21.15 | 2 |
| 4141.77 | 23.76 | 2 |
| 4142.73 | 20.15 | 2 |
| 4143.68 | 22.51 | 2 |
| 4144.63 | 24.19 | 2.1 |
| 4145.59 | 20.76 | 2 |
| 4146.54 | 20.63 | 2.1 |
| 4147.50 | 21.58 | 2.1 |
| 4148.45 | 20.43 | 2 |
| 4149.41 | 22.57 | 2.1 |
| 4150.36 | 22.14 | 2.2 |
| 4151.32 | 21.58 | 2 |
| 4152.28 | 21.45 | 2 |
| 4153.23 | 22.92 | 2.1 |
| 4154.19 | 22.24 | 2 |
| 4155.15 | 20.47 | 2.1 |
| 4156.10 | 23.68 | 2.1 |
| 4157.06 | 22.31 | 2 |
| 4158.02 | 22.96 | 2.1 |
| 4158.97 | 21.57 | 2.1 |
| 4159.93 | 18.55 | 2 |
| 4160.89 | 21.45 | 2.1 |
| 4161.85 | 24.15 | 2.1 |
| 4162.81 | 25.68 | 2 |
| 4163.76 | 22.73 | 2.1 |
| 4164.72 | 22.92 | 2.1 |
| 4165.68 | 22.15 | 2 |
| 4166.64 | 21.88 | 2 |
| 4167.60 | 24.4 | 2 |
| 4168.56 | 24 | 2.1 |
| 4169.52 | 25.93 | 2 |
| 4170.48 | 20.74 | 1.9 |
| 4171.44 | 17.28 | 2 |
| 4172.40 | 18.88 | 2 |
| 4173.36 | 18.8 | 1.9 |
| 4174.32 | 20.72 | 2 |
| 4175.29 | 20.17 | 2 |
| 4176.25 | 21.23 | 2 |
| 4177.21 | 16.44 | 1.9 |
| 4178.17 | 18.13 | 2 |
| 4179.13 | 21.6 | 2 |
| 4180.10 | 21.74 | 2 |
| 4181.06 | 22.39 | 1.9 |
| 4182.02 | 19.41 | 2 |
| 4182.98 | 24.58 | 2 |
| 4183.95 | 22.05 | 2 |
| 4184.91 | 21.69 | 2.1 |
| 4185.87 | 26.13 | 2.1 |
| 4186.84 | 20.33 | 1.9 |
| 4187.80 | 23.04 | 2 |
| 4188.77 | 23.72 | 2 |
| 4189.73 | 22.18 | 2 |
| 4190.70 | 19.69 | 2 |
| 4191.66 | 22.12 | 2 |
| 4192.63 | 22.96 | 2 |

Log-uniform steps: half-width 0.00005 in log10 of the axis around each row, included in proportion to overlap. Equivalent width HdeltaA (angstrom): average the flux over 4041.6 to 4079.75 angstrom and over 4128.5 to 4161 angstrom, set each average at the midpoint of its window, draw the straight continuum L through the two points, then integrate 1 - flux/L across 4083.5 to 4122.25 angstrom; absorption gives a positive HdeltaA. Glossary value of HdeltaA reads 4.8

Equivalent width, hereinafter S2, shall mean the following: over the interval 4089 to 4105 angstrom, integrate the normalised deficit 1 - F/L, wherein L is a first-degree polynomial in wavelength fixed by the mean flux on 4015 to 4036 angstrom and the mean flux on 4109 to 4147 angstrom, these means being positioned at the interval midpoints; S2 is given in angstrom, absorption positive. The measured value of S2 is 2.1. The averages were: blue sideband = 22.6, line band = 18.7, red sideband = 20.9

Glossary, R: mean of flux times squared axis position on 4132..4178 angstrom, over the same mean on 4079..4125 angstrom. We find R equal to 1.11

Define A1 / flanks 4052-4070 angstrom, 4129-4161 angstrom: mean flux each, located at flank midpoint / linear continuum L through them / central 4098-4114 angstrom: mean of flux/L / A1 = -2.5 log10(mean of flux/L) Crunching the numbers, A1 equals 0.212 mag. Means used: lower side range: 23.6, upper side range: 21.3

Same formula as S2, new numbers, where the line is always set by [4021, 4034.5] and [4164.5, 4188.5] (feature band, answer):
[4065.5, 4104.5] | 2.1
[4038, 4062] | -2.5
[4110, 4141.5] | 1.1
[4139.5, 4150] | 0.0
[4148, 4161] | -0.1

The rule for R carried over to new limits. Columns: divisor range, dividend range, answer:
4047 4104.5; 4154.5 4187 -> 1.06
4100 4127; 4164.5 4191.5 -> 1.10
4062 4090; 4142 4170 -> 1.07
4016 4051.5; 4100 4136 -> 0.90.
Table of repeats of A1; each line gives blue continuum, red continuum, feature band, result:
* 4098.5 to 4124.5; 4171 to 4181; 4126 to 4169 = -0.111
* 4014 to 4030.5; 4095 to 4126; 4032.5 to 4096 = -0.071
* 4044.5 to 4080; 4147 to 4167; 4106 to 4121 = 0.150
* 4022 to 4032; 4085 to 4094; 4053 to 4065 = -0.124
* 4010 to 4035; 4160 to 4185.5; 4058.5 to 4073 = -0.011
